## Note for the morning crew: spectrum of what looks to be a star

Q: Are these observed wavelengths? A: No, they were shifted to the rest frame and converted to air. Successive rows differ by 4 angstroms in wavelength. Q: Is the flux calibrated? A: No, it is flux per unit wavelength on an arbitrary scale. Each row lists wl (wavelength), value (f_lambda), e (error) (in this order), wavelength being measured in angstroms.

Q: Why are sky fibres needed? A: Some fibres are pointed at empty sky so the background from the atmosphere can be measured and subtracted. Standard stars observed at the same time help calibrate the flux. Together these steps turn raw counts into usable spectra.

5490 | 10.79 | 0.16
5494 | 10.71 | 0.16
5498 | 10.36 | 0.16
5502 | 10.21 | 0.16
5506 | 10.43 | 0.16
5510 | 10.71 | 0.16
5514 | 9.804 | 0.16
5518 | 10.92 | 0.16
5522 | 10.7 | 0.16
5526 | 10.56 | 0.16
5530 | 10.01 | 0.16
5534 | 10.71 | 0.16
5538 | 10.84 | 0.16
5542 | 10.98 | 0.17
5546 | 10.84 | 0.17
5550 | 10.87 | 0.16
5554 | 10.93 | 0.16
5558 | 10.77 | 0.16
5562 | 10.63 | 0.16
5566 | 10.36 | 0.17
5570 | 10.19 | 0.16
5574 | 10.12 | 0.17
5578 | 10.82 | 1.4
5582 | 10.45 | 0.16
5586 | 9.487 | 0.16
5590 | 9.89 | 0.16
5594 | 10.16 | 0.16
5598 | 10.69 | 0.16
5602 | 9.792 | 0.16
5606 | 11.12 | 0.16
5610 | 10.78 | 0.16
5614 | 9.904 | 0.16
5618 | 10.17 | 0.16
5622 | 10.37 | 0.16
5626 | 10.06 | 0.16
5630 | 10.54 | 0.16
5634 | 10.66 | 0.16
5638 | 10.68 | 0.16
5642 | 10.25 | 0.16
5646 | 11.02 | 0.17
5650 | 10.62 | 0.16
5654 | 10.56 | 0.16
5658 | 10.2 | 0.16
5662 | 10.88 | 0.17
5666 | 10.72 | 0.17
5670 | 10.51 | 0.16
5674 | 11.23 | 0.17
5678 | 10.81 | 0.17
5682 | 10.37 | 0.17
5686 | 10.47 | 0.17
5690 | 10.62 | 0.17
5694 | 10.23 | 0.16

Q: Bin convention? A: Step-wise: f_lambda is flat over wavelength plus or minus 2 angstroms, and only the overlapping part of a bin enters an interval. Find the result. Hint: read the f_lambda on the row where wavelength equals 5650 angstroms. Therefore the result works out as 10.62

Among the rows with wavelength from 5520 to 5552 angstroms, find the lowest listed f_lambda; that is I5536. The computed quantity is 10.01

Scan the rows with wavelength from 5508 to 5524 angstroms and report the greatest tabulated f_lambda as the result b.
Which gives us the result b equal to 10.92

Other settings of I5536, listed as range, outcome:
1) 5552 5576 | 10.12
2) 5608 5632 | 9.904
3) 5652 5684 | 10.2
